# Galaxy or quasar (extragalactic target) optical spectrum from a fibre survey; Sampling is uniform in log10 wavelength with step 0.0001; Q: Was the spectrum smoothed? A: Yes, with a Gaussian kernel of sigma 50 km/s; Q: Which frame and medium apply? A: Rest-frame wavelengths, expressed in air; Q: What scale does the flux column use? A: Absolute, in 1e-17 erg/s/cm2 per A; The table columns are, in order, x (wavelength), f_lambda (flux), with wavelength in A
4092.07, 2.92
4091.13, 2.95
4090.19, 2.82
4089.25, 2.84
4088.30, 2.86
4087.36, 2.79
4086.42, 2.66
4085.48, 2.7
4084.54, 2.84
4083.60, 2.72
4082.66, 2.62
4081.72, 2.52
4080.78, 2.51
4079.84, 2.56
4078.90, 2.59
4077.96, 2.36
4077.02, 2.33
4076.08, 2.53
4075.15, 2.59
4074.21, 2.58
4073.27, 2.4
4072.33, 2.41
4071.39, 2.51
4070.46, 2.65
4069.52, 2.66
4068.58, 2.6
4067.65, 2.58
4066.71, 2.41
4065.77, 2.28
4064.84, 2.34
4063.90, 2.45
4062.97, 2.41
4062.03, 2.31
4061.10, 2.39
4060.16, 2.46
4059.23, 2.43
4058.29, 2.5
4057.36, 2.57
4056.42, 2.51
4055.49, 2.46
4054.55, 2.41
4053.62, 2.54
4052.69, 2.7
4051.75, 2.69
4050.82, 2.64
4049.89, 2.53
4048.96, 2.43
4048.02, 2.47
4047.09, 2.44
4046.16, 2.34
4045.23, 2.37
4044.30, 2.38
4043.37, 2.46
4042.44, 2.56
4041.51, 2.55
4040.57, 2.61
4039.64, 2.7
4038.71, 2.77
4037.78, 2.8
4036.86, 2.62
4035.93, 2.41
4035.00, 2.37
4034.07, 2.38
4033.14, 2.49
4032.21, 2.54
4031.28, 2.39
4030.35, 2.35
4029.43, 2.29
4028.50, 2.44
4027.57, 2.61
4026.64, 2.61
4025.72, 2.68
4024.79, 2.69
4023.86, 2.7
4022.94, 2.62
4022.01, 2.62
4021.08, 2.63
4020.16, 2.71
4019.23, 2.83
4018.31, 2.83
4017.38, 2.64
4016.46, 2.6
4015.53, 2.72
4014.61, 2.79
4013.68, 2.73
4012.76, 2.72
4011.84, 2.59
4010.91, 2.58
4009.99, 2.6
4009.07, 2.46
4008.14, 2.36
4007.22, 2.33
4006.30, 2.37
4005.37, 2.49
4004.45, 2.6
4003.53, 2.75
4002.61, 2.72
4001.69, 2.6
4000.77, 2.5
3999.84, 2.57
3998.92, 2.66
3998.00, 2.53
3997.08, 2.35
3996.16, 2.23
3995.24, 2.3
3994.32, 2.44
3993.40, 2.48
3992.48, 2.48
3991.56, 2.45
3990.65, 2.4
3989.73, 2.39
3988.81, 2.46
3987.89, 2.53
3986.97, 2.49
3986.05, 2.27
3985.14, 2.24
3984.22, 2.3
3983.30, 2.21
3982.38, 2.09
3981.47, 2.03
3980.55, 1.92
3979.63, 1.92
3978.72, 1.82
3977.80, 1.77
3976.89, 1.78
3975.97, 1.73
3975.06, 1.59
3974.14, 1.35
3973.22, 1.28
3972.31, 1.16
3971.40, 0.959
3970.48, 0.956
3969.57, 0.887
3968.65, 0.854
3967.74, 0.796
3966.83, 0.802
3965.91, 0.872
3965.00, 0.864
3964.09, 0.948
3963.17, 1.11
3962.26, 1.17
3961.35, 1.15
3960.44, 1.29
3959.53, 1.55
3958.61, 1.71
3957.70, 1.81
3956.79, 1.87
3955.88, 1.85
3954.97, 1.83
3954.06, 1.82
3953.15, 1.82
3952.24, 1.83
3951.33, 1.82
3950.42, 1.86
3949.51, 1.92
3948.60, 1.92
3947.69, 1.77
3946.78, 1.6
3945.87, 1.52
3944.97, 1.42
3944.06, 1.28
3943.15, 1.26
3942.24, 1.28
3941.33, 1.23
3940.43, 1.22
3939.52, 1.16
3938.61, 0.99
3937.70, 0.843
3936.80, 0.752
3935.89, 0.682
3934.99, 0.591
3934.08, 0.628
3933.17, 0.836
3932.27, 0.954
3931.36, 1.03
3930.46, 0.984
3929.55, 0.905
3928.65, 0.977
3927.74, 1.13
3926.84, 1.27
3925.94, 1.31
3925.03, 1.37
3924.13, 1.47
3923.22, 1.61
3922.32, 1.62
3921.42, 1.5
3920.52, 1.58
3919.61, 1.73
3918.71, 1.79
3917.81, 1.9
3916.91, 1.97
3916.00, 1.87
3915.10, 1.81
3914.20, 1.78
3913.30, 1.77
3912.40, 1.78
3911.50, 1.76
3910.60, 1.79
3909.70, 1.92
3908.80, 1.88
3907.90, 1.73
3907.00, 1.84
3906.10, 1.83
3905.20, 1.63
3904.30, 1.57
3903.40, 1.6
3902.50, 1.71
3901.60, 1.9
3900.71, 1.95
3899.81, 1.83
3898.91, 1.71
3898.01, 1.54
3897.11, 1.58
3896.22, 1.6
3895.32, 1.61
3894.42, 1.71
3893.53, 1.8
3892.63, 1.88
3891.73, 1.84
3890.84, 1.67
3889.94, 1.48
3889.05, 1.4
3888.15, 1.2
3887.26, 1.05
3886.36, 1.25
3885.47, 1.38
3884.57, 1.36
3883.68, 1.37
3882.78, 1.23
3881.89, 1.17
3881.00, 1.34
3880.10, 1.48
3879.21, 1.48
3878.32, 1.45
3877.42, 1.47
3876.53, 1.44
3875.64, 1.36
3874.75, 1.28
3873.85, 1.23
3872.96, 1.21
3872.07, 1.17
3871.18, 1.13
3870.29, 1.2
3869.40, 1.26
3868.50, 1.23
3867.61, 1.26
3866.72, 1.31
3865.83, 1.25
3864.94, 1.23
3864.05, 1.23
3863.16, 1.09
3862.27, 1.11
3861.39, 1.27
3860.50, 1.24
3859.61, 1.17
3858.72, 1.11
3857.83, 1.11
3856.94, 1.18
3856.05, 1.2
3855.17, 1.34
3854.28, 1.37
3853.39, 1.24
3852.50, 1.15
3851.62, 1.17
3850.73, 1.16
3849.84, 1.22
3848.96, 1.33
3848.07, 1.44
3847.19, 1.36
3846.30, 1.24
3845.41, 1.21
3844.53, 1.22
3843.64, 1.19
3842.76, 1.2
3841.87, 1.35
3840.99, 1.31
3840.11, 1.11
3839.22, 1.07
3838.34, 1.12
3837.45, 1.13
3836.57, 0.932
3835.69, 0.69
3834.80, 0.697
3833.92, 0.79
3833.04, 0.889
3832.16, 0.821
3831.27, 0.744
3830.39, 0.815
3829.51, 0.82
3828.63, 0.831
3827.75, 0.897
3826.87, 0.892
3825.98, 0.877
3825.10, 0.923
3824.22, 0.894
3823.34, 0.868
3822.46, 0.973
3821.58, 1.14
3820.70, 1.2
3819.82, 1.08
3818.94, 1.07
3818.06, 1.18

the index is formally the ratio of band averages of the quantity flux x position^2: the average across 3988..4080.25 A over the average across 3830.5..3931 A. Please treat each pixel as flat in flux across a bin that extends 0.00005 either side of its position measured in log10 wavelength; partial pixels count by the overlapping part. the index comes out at 1.97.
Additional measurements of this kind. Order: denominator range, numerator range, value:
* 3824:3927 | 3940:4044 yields 1.63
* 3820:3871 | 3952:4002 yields 1.76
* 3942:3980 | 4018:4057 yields 1.83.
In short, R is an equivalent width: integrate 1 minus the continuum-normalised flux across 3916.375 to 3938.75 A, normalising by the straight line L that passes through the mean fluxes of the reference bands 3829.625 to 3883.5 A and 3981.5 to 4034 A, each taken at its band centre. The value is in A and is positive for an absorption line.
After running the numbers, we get 7.1 A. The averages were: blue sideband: 1.19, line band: 1.22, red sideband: 2.51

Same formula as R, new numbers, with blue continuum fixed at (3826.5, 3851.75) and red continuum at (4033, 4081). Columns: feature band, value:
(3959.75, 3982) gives 7.4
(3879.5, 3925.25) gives -4.8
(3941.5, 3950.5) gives 1.1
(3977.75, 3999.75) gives -2.6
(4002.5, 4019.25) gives -3.2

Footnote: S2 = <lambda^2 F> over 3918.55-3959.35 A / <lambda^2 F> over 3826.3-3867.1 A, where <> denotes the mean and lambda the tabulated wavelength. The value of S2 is 1.3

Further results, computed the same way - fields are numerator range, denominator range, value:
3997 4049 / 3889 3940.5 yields 1.81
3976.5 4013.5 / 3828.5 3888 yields 2.15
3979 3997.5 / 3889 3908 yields 1.41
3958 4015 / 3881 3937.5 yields 1.40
